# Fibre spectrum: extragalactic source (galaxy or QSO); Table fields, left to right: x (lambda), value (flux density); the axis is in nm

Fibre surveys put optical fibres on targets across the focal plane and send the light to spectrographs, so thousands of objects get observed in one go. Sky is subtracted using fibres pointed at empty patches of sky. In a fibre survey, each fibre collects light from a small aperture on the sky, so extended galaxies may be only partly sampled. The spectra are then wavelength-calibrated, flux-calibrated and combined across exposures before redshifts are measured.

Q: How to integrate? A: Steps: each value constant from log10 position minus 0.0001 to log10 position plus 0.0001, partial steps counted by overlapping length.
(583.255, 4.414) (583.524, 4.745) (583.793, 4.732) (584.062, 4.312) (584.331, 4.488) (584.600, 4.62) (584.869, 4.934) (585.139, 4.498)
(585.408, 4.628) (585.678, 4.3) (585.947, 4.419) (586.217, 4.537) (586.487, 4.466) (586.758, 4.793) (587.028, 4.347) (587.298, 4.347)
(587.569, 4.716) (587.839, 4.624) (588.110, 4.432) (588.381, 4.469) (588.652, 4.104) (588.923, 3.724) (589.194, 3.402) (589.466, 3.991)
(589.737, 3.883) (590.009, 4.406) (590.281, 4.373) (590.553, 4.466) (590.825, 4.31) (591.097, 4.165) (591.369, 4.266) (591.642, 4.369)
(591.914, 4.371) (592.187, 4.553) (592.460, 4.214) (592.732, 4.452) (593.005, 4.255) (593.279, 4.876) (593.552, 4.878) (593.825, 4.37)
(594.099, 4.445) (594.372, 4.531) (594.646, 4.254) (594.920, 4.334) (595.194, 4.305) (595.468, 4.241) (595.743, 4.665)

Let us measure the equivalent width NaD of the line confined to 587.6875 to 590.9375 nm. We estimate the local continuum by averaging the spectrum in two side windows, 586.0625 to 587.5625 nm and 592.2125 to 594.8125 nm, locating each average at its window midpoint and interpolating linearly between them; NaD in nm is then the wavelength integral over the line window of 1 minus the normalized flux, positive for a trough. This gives 0.23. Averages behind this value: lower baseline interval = 4.51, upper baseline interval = 4.48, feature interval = 4.18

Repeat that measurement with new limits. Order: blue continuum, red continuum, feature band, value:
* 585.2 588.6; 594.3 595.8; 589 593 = 0.186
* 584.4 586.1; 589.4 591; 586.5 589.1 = 0.012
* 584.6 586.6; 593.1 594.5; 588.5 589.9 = 0.225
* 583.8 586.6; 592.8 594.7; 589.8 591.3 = 0.069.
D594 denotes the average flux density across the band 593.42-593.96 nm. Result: 4.63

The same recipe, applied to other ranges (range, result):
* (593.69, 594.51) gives 4.45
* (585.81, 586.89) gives 4.55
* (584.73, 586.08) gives 4.56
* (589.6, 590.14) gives 4.14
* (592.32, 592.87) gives 4.34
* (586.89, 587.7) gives 4.47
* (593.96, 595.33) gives 4.37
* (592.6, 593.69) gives 4.62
